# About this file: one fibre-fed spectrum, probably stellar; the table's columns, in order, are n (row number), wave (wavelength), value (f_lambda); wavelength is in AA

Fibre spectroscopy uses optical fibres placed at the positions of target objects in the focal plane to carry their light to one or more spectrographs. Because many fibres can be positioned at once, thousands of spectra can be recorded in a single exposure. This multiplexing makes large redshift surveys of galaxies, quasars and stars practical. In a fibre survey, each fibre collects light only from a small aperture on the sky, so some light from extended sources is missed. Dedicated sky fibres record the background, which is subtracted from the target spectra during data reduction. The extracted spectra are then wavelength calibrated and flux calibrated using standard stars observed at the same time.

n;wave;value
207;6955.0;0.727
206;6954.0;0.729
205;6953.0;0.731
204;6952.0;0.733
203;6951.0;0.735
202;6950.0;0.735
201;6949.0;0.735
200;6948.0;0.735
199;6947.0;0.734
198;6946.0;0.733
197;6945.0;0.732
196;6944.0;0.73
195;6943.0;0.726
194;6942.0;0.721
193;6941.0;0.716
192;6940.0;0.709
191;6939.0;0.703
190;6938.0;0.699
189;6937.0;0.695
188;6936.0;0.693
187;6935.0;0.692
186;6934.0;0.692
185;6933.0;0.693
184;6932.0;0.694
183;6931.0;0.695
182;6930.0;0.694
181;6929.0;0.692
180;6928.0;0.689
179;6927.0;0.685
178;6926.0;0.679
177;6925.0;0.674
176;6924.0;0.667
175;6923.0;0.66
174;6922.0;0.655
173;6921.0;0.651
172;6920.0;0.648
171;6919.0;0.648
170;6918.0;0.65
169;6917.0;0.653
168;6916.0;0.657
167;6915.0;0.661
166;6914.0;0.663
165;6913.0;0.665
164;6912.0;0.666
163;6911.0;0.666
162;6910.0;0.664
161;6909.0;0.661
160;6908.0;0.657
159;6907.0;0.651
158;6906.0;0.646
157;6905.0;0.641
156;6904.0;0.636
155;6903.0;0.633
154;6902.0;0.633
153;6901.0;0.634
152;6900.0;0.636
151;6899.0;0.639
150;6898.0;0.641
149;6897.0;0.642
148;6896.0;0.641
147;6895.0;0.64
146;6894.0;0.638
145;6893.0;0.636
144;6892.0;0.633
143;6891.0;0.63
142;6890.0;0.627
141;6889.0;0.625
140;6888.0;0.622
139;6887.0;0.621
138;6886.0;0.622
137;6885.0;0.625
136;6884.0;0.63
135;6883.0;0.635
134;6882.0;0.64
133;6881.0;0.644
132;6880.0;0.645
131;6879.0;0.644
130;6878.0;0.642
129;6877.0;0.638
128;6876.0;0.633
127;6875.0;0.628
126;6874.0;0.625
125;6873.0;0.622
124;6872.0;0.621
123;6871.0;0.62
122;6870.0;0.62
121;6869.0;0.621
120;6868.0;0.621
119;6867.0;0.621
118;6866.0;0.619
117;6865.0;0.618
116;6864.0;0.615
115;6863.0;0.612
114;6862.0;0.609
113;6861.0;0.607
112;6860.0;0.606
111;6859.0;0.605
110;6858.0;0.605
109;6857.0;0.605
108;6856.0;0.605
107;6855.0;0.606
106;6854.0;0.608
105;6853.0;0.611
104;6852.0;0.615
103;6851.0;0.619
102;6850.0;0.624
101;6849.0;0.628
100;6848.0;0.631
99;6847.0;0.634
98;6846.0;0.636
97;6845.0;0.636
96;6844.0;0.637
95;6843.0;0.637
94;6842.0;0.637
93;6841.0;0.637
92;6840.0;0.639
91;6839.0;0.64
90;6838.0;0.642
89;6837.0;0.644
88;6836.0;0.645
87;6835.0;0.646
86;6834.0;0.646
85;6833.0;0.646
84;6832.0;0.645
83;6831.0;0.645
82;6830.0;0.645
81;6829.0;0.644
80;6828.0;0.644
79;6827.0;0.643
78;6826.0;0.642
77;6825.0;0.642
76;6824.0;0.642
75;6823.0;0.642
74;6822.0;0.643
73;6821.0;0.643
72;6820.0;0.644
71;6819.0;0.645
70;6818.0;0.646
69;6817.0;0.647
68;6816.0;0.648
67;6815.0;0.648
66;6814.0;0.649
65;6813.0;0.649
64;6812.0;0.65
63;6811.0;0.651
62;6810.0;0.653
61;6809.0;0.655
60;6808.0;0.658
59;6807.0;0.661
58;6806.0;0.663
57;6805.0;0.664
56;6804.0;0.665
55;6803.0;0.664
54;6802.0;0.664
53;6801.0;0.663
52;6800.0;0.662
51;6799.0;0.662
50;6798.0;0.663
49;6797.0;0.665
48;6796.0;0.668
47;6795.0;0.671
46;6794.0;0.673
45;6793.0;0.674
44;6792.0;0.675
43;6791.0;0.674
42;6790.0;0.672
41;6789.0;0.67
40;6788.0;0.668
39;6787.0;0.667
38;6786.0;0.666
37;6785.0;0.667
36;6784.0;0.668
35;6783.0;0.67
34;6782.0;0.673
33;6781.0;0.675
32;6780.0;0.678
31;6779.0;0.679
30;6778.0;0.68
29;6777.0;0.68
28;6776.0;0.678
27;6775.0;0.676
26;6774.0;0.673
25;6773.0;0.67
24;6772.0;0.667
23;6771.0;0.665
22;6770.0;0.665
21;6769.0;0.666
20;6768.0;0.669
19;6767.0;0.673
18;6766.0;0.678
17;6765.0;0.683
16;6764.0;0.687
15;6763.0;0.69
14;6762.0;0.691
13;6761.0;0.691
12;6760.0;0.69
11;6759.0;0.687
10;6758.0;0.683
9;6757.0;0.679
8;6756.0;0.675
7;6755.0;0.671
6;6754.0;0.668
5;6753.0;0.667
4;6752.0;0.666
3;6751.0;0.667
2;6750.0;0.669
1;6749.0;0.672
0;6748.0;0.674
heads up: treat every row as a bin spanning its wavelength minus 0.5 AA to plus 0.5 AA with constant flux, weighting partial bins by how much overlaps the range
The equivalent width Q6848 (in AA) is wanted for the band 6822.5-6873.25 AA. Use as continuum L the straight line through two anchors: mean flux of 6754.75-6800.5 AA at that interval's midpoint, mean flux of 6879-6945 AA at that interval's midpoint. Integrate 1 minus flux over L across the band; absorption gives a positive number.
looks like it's 3.0 AA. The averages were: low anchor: 0.674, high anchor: 0.661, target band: 0.628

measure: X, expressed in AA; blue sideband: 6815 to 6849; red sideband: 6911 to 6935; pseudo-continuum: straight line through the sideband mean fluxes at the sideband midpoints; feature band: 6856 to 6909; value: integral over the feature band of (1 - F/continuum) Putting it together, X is 2.4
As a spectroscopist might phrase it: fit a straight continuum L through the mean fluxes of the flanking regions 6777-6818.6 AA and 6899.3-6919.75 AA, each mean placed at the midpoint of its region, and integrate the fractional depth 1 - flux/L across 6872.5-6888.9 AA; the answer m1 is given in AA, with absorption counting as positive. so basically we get 0.6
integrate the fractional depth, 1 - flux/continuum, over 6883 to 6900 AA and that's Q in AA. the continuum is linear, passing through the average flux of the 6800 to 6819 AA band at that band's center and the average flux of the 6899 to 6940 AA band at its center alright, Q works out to 0.81 AA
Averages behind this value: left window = 0.655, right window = 0.667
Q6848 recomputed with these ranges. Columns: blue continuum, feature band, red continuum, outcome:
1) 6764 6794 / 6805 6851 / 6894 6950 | 2.0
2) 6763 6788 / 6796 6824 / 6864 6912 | 0.3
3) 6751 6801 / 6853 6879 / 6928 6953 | 2.9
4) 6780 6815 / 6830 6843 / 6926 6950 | 0.7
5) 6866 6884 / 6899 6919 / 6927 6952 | 0.7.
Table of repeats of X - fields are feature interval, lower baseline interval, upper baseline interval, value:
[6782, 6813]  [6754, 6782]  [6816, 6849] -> -0.17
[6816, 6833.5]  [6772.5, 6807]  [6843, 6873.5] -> -0.02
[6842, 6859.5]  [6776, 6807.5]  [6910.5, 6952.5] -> 1.50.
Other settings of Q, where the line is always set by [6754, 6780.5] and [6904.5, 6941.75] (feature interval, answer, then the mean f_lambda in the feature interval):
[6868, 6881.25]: 0.9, 0.63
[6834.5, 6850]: 0.9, 0.637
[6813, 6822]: 0.4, 0.646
